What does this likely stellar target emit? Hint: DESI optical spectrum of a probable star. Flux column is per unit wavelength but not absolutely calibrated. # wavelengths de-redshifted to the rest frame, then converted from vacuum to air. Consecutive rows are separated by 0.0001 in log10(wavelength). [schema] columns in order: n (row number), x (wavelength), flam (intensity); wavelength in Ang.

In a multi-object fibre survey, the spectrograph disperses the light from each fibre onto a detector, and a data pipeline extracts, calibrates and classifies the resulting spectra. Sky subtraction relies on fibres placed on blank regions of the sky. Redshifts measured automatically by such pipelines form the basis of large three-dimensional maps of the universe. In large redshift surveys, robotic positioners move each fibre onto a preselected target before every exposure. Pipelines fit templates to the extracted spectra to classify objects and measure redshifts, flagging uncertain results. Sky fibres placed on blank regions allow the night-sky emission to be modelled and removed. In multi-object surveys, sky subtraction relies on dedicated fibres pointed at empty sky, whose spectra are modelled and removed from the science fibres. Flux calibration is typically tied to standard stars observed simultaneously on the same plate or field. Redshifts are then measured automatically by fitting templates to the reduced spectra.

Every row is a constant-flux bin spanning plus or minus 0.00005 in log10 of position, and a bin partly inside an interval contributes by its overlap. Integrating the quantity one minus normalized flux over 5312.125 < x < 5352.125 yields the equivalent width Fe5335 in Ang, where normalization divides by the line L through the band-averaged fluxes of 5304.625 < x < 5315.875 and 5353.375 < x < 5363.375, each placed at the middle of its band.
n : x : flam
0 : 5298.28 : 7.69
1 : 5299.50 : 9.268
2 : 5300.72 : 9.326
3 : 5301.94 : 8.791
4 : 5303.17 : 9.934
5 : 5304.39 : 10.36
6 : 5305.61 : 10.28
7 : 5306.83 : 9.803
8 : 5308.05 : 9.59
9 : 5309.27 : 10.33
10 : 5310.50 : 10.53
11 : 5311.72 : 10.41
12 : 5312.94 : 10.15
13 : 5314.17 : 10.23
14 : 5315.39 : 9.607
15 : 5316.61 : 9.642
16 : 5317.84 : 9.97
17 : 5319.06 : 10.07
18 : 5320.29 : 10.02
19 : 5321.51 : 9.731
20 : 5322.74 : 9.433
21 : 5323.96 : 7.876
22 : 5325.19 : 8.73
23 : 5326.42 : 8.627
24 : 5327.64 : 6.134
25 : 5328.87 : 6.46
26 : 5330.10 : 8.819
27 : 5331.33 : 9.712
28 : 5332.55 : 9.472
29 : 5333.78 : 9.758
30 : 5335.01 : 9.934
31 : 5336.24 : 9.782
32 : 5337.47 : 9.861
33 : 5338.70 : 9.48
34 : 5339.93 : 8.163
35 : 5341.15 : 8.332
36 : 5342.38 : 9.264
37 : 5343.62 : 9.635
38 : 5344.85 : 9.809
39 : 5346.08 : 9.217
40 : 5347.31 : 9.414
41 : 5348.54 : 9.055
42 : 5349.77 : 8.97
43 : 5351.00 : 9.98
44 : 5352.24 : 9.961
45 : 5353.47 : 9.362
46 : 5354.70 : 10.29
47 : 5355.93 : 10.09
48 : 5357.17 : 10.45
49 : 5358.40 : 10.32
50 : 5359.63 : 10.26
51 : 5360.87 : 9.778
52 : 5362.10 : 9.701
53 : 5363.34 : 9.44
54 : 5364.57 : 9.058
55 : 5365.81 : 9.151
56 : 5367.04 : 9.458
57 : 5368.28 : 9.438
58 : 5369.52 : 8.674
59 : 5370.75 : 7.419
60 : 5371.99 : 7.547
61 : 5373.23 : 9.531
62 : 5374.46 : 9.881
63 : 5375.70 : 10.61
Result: 3.31 Ang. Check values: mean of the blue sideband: 10.1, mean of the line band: 9.24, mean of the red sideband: 10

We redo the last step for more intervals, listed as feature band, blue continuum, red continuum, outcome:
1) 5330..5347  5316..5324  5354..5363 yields 0.8 Ang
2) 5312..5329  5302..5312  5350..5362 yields 1.5 Ang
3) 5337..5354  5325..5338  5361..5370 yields -0.5 Ang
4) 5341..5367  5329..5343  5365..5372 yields -2.0 Ang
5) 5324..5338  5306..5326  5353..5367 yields 1.4 Ang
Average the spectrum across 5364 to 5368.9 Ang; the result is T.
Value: 9.27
